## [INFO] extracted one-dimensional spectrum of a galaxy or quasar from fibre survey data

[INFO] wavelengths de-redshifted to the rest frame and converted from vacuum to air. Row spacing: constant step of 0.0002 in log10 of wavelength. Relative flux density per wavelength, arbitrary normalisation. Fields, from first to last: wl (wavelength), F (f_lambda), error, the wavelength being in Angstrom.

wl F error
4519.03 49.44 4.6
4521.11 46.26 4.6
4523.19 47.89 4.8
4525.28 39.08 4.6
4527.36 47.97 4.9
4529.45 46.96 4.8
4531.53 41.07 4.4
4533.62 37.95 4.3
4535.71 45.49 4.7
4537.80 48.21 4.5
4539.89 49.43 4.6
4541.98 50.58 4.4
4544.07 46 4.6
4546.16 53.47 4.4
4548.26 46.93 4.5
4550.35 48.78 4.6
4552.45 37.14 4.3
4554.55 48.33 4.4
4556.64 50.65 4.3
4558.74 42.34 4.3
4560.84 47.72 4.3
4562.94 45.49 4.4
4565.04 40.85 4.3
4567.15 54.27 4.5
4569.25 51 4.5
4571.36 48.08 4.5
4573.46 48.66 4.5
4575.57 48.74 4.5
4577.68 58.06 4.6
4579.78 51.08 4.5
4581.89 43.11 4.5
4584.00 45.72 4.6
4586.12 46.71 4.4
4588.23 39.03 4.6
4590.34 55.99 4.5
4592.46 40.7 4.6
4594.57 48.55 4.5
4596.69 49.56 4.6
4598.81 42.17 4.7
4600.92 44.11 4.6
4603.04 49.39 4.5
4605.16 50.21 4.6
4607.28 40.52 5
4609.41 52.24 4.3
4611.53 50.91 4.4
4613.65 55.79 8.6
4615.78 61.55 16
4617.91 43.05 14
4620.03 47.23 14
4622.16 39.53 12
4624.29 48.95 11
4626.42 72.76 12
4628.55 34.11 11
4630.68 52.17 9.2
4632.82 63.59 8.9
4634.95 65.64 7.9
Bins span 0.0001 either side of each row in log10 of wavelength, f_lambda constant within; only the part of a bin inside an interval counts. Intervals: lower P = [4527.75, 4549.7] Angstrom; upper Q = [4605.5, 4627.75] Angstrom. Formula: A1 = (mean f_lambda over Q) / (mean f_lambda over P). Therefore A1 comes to 1.09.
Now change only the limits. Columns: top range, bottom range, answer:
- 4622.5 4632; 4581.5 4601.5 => 1.12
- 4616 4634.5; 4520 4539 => 1.15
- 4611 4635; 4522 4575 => 1.13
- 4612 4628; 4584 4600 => 1.13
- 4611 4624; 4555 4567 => 1.07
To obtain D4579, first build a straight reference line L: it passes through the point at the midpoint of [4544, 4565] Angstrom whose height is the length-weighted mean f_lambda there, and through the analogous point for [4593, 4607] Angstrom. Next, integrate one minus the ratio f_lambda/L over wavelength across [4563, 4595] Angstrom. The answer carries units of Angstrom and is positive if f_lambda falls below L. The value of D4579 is -0.9 Angstrom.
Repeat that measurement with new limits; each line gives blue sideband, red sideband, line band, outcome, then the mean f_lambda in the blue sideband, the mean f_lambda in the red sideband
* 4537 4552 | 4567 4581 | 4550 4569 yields 1.38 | 48.6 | 51.2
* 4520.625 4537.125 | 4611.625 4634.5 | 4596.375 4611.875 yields 1.06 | 44.1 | 52.2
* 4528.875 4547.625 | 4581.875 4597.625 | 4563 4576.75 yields -0.60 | 46.6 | 46.3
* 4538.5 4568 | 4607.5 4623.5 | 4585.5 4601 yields 0.88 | 47.2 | 49.5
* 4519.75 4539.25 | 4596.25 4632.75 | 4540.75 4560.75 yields -0.56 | 44.7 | 49.5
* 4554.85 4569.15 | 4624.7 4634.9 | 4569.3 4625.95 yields 3.84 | 47.3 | 56.2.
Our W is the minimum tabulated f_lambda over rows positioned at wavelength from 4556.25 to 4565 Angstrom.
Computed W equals 42.34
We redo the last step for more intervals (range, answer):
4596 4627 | 39.53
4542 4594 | 37.14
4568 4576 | 48.08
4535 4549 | 45.49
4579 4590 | 39.03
